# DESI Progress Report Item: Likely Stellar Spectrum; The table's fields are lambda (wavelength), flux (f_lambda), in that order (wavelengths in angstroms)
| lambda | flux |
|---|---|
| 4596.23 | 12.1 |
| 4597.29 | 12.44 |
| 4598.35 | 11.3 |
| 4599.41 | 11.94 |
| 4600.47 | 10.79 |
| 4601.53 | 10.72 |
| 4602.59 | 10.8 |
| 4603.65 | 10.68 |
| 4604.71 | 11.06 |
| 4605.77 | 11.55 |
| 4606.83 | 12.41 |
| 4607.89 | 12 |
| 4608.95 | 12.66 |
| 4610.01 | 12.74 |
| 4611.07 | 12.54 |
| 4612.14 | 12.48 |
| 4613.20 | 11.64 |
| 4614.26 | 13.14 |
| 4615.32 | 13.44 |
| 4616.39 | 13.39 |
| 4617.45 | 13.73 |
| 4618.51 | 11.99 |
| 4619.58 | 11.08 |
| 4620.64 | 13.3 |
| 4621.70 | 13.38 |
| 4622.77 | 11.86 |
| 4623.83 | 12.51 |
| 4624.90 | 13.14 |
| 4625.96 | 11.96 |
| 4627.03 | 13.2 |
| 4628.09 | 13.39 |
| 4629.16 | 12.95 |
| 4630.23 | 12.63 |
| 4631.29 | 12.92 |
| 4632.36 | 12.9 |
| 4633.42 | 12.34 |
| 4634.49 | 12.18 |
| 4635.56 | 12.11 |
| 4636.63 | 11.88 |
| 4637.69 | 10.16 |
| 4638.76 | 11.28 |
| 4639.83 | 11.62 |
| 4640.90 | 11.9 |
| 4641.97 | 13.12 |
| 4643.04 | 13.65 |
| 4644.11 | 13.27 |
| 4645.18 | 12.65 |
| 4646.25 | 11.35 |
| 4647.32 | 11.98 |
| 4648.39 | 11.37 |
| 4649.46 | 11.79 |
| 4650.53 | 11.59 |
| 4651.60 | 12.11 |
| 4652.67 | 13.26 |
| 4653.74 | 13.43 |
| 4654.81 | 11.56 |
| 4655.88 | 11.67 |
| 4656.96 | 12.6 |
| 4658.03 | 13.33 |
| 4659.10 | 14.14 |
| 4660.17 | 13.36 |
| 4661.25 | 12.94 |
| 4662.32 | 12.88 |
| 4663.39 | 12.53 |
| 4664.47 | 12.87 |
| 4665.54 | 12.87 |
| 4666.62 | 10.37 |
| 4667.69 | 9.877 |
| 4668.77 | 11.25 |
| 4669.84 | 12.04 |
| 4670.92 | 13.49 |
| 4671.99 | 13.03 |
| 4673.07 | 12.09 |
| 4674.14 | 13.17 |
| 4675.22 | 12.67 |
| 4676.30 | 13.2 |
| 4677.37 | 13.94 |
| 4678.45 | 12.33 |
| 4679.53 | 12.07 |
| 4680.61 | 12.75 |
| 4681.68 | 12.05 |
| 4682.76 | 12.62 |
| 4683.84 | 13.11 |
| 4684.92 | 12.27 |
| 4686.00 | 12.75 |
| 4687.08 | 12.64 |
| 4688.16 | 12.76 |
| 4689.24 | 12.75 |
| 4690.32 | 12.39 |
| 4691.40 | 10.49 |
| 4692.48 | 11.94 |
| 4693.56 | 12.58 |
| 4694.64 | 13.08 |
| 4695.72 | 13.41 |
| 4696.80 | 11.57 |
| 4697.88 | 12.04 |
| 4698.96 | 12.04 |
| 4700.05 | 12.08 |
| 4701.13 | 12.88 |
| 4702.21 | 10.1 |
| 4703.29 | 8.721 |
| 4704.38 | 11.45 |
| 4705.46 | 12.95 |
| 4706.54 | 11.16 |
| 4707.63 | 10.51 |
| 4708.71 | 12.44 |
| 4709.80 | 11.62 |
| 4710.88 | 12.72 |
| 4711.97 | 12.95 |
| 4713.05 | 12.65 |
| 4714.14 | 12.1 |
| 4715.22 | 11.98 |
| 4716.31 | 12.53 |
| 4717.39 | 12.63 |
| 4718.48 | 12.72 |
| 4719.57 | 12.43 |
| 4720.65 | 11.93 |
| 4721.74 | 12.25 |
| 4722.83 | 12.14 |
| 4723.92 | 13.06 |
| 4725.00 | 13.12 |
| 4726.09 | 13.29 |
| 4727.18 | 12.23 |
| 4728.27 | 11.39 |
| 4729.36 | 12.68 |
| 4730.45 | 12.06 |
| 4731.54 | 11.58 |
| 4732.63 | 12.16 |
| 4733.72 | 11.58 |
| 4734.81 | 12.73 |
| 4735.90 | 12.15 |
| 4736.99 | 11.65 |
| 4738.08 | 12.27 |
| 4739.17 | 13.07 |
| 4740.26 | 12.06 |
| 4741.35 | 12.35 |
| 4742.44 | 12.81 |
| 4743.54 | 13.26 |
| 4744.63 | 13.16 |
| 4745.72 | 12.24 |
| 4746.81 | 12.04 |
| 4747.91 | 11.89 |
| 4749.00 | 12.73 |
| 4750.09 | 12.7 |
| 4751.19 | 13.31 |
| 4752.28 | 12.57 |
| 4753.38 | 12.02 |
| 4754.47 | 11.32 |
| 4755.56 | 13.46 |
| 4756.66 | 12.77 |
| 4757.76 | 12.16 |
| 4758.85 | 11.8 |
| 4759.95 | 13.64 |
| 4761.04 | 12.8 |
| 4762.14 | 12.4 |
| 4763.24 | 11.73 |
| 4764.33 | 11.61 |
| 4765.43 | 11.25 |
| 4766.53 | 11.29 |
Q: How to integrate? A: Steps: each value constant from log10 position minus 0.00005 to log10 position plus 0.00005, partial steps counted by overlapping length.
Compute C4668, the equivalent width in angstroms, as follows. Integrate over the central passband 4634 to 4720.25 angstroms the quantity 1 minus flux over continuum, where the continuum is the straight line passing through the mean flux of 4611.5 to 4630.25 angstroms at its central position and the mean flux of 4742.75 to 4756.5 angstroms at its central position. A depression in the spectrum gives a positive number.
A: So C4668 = 2.7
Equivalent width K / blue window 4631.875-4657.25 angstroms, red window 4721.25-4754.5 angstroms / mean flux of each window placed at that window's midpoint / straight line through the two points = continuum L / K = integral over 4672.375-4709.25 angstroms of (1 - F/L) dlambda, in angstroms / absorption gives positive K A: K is 0.19 angstroms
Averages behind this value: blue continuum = 12.2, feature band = 12.2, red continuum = 12.4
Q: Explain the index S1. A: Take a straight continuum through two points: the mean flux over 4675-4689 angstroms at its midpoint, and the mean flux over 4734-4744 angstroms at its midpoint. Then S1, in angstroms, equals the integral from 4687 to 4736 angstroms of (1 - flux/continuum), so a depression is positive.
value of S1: 1.7 angstroms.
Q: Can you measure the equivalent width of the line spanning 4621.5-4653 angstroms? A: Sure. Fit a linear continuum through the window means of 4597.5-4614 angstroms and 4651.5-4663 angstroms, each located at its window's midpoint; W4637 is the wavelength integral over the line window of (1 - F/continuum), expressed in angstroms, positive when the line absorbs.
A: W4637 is 0.2 angstroms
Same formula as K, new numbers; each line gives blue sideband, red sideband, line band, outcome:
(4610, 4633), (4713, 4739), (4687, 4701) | 0.16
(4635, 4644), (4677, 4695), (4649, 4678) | -0.63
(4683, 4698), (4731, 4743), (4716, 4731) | -0.22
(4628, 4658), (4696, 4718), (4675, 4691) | -0.85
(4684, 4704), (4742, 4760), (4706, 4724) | 0.04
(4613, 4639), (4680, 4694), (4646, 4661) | 0.04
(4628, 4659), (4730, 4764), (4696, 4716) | 0.91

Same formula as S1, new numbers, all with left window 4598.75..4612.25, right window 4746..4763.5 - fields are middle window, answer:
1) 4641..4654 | -0.6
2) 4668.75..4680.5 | -0.7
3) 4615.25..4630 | -1.3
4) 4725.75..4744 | 0.1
